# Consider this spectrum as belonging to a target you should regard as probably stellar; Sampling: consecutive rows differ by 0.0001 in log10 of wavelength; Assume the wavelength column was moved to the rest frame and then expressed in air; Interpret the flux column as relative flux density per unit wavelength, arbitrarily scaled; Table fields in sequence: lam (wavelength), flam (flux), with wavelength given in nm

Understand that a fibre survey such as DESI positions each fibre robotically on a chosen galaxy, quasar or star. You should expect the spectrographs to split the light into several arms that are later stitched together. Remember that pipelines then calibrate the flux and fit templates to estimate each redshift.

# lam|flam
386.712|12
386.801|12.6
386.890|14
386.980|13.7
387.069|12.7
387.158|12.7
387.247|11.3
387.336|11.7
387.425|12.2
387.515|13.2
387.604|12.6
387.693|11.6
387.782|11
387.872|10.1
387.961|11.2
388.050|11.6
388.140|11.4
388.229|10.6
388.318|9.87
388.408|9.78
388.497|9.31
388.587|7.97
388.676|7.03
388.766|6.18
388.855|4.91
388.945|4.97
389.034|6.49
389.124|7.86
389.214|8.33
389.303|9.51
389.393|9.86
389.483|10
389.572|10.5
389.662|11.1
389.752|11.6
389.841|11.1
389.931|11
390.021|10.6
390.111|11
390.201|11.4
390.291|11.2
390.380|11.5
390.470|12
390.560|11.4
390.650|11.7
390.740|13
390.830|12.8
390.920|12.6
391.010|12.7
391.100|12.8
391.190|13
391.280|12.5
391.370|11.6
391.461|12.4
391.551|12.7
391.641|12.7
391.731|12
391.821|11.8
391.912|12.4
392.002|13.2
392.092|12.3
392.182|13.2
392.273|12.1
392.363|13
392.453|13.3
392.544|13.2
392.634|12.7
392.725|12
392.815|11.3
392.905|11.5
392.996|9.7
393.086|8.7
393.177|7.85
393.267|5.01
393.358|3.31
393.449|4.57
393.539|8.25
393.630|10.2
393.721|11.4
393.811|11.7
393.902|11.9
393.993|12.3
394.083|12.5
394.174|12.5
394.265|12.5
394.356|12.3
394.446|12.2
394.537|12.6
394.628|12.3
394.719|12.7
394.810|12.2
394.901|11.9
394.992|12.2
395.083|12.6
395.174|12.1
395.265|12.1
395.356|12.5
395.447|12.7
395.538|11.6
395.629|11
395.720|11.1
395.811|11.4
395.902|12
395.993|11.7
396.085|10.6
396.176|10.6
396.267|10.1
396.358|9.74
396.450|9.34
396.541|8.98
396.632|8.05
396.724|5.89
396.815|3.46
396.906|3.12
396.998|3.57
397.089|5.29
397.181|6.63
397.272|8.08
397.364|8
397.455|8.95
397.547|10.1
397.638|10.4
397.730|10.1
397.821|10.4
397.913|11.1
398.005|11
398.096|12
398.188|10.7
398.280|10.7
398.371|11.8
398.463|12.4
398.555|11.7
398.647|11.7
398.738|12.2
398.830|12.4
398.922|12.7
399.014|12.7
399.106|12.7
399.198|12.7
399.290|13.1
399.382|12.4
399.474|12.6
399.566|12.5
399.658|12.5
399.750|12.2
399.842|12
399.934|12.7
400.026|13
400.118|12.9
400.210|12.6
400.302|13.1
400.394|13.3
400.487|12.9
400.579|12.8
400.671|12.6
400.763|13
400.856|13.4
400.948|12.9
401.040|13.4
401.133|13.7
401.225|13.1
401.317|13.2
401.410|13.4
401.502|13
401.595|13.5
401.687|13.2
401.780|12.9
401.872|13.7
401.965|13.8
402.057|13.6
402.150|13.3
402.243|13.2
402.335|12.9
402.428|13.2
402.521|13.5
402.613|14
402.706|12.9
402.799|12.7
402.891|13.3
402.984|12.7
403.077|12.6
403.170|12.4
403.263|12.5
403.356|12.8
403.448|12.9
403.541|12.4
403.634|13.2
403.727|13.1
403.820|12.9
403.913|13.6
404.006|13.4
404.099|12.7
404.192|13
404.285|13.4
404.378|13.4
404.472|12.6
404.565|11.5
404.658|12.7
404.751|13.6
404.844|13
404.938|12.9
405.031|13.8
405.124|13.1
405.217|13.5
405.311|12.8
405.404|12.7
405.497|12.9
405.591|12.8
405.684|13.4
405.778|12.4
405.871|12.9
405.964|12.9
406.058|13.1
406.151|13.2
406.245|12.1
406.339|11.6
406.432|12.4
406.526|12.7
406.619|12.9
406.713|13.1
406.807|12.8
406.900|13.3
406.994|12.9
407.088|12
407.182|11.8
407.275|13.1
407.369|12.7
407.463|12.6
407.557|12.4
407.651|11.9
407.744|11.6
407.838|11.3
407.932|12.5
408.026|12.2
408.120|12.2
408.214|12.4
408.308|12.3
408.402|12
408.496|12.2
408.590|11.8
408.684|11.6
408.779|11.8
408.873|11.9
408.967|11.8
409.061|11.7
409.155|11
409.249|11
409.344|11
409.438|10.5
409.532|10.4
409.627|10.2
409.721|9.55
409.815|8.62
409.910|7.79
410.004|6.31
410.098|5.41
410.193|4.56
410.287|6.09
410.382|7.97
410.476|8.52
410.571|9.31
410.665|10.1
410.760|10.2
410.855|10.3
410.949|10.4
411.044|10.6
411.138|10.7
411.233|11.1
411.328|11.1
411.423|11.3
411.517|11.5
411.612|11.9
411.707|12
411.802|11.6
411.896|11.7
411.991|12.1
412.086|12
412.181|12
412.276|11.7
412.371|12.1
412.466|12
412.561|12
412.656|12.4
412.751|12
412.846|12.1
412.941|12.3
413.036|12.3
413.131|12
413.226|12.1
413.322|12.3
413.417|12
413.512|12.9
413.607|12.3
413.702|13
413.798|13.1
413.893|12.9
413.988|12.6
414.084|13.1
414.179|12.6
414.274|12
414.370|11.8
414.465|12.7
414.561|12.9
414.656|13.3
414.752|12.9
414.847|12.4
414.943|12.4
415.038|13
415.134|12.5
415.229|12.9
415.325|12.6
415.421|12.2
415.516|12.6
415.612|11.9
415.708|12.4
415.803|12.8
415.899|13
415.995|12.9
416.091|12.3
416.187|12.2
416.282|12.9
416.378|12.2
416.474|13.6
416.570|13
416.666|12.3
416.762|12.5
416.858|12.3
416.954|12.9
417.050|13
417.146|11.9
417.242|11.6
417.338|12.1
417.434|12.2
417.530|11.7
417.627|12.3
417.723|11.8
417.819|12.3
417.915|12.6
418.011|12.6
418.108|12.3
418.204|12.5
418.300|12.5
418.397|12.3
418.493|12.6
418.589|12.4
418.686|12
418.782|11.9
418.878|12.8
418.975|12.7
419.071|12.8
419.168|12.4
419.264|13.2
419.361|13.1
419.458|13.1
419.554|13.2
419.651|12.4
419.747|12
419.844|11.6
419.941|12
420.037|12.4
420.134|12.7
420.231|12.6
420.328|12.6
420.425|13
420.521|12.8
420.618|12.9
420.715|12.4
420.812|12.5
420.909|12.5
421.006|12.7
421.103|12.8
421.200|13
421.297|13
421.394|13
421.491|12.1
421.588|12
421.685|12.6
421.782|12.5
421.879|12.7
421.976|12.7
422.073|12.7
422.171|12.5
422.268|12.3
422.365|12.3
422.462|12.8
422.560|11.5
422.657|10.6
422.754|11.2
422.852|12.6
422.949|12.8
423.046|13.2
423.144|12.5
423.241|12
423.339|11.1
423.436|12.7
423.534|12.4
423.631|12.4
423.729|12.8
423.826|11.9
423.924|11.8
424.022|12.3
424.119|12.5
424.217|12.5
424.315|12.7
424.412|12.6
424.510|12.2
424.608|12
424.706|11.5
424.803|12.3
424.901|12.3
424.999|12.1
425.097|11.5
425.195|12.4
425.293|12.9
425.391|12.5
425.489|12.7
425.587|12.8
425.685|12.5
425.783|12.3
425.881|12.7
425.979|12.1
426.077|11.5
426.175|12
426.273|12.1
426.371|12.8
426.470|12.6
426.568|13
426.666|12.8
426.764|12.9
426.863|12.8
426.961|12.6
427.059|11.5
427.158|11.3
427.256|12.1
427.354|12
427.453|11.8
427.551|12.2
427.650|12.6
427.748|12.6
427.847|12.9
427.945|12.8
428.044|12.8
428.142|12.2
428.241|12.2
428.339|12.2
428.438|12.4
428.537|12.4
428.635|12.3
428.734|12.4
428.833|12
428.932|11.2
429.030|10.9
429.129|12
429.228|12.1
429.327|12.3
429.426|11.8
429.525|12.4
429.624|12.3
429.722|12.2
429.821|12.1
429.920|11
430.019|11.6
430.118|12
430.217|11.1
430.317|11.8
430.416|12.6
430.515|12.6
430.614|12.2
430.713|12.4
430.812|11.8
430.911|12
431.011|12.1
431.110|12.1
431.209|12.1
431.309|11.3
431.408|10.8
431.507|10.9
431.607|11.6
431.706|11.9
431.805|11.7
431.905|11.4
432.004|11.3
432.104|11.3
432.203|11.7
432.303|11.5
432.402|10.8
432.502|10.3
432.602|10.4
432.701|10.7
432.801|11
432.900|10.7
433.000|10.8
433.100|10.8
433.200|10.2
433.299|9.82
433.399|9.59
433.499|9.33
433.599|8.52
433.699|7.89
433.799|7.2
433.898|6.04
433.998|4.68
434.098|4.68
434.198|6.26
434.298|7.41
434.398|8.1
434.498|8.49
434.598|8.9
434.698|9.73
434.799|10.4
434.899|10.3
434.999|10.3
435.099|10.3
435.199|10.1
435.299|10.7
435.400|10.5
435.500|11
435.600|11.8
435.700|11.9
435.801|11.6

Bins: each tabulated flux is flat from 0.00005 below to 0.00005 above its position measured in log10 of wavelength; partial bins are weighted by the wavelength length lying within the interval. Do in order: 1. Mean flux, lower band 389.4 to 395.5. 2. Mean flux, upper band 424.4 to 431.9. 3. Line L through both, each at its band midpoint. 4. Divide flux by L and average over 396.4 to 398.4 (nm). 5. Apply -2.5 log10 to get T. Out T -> 0.336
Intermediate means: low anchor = 11.5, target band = 8.51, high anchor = 12.1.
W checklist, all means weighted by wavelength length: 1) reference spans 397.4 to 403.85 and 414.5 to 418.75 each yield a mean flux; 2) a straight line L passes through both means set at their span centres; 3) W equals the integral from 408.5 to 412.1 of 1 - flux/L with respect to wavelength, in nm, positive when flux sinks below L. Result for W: 0.66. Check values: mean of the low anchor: 12.5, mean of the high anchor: 12.5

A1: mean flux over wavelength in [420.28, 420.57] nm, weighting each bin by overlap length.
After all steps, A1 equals 12.8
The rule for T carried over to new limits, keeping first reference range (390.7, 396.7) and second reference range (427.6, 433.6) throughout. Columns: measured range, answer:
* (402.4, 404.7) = -0.13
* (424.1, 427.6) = -0.07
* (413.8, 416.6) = -0.10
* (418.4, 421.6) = -0.09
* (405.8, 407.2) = -0.11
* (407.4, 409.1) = -0.05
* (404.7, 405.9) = -0.14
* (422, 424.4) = -0.06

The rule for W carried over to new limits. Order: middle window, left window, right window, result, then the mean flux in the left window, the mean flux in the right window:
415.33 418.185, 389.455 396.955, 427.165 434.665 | -0.36 nm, 11.1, 11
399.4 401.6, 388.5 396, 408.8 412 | -0.49 nm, 11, 10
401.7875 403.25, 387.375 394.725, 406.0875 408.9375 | -0.16 nm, 10.9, 12.3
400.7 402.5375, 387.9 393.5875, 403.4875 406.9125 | -0.14 nm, 10.5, 12.9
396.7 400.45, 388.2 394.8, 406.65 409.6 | 0.20 nm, 10.8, 12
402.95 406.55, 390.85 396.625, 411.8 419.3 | -0.29 nm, 11.4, 12.4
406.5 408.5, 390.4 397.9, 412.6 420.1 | -0.10 nm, 10.7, 12.5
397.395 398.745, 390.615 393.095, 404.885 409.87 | 0.14 nm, 12.3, 12.1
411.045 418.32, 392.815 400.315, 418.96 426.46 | -0.26 nm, 10.7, 12.4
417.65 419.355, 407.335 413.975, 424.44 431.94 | -0.13 nm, 11.1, 12.1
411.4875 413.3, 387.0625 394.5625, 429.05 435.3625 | -0.22 nm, 10.9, 10.5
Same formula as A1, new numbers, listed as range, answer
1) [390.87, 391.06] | 12.7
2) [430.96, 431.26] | 12.1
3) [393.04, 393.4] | 6.26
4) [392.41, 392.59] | 13.2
